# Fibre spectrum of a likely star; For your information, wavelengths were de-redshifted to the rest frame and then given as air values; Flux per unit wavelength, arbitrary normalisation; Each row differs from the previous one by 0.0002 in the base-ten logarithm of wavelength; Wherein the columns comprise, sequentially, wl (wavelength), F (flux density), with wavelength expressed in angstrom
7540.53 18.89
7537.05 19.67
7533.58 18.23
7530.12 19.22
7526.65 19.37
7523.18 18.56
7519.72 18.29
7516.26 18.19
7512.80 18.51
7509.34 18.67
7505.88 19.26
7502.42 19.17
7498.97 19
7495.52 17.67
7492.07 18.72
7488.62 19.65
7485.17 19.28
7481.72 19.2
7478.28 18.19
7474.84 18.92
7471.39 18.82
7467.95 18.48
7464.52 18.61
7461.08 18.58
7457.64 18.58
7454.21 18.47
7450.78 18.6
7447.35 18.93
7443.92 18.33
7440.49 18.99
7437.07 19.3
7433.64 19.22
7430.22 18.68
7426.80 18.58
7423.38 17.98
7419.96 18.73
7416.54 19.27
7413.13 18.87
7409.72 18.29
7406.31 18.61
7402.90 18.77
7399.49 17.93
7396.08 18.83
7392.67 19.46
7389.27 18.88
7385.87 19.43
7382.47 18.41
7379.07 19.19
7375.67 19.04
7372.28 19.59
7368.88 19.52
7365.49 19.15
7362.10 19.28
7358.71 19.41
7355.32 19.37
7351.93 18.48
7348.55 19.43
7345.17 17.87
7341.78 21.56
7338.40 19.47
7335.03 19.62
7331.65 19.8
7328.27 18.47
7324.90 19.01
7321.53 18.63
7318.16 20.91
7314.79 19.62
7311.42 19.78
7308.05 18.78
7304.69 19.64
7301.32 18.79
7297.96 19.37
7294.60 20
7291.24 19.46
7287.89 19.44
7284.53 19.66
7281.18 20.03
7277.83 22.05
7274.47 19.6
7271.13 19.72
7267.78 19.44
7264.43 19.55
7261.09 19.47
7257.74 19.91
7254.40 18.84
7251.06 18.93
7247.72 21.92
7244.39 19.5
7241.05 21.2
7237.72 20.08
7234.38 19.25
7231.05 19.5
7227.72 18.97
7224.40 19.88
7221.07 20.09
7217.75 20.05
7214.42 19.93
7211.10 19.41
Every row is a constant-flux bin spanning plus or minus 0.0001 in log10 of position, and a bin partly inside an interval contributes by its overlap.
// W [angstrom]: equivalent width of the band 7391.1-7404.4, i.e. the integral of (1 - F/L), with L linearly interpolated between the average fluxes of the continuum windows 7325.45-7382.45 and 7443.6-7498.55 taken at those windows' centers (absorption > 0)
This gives 0.23 angstrom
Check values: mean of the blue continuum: 19.3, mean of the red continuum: 18.7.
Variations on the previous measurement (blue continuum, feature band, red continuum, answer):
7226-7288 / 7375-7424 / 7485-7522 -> 1.1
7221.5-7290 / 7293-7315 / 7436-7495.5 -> 0.2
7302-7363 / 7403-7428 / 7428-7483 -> 0.4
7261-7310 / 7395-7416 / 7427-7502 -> 0.5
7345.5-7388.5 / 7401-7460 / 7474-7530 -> 0.8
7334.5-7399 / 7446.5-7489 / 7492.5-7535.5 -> 0.2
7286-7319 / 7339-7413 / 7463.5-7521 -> 0.6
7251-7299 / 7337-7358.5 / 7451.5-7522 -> 0.0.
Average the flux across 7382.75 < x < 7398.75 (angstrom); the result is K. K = 19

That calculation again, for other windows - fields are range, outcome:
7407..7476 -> 18.7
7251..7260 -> 19.3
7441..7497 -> 18.7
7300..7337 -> 19.4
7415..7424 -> 18.7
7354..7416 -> 19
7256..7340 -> 19.6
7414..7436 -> 18.8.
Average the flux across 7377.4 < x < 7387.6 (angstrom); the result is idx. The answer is 19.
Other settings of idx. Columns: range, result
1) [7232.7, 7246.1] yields 20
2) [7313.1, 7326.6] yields 19.5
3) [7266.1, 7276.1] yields 19.6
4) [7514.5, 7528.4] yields 18.6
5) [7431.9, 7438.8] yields 19.3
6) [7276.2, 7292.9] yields 20.1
